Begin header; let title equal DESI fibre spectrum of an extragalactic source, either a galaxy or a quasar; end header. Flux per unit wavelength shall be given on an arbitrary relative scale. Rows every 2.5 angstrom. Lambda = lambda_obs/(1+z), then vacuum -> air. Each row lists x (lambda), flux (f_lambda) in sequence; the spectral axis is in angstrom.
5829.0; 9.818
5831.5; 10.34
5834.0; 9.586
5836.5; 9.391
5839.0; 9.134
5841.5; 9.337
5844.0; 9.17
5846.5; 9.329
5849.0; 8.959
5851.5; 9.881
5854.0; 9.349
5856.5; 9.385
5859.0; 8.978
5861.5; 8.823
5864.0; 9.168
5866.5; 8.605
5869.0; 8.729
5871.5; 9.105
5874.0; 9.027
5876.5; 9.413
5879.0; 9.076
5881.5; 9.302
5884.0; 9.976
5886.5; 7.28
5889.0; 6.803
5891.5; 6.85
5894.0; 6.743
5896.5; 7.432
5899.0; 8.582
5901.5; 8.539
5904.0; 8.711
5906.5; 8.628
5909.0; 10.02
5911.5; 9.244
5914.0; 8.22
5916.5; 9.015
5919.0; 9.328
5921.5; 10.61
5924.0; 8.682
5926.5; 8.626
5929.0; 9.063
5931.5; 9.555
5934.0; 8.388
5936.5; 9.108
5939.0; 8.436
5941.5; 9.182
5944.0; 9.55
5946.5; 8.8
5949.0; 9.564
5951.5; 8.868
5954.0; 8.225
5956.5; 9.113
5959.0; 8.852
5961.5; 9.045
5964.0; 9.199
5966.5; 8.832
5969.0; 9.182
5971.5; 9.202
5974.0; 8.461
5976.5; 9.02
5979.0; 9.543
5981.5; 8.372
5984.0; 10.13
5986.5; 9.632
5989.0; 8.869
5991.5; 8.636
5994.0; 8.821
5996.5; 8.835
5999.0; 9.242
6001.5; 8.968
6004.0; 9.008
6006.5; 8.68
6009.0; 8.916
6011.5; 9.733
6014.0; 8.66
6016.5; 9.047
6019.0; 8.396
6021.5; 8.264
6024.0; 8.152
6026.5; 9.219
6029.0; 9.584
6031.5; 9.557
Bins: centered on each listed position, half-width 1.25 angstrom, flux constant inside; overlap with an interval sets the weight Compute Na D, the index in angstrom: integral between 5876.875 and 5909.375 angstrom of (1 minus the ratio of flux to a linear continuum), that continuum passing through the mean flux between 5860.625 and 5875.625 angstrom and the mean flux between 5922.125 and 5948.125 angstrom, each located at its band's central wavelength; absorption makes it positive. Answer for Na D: 2.4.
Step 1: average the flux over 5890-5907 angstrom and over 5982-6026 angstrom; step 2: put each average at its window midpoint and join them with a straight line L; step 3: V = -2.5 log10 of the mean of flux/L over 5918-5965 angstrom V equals -0.09 mag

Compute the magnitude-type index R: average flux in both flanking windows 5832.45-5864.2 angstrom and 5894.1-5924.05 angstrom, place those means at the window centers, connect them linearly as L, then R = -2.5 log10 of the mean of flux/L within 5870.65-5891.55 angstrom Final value 0.05 mag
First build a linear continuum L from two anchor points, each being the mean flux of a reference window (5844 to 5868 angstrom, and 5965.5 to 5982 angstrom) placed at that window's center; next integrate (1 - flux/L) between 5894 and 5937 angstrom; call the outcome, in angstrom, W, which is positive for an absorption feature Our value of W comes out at 0.97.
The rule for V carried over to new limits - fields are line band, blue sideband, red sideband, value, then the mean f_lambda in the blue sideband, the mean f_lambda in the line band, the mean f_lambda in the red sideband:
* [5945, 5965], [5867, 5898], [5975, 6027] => -0.03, 8.32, 8.96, 8.95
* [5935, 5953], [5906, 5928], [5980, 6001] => 0.01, 9.17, 9.05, 9.07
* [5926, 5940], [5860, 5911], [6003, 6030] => -0.03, 8.55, 8.88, 8.87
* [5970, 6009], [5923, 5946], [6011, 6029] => -0.02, 8.95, 9.03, 8.8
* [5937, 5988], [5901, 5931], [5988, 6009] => -0.01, 9.08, 9.06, 8.88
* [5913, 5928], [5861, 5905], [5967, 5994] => -0.05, 8.45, 9.09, 9.08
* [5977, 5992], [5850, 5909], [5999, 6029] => -0.05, 8.66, 9.22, 8.87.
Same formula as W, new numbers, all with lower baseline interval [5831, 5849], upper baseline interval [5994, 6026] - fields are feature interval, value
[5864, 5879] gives 0.47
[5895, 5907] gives 1.13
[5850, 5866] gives 0.19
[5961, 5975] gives -0.03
